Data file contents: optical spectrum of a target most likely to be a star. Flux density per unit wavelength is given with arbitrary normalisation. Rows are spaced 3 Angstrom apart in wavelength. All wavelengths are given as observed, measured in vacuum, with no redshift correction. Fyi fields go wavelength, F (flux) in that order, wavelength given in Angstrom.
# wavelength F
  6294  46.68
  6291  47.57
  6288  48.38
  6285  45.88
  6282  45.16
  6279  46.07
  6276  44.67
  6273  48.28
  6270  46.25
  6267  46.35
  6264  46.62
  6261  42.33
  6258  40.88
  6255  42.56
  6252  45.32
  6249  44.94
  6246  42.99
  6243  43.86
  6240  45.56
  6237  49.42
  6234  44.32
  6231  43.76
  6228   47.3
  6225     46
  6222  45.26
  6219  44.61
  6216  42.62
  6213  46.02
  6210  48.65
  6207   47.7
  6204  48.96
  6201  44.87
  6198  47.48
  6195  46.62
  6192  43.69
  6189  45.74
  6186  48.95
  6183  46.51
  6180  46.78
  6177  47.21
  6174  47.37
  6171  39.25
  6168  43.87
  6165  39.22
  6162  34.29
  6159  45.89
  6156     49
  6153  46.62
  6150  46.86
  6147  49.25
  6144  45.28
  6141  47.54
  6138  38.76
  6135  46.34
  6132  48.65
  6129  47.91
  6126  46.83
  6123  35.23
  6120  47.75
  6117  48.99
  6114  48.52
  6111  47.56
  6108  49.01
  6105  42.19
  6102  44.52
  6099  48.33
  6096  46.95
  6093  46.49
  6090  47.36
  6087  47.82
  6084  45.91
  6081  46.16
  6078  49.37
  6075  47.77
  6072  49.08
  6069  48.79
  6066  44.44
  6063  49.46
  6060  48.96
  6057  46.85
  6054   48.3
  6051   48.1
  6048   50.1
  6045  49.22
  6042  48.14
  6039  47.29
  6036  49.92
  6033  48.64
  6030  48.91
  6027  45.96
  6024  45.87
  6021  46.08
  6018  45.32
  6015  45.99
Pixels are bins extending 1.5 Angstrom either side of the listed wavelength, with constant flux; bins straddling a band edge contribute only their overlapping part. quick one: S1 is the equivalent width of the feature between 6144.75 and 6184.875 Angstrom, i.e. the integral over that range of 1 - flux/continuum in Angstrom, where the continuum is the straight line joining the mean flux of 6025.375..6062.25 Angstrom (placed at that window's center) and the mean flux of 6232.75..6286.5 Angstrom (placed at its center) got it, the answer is 1.5 Angstrom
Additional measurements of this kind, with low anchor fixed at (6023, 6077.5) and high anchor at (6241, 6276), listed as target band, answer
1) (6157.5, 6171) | 1.6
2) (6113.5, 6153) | 0.7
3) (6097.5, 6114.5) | 0.2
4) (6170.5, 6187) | -0.1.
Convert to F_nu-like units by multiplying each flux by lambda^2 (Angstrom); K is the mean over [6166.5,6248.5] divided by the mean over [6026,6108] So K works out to 1.01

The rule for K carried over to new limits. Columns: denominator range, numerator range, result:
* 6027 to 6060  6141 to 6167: 0.96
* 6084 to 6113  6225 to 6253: 1.02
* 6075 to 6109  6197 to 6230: 1.03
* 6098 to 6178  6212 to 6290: 1.04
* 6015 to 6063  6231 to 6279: 1.01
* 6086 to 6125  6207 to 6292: 1.03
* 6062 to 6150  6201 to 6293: 1.02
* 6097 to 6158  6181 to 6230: 1.03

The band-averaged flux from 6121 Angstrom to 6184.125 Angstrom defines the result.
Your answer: 44.7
